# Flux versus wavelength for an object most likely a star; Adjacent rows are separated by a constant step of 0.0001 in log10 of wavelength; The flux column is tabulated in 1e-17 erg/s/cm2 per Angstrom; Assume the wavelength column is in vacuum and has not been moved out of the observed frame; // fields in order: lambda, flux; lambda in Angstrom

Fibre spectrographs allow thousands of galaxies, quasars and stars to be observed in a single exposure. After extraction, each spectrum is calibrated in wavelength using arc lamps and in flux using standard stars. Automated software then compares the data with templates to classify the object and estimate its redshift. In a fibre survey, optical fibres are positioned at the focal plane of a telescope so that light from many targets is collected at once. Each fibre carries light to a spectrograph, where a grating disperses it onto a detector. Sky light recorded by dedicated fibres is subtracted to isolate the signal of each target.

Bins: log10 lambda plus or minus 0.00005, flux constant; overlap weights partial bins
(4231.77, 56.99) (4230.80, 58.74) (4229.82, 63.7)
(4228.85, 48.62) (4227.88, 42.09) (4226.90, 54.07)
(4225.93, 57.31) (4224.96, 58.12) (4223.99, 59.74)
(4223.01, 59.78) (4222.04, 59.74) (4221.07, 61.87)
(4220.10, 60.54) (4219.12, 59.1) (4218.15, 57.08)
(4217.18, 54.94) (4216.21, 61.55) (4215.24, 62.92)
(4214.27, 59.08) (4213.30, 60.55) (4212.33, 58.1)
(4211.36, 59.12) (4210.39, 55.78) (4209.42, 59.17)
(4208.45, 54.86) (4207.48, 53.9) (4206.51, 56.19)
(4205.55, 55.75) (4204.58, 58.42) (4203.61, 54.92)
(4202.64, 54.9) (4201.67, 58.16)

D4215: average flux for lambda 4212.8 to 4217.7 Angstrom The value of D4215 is 59.8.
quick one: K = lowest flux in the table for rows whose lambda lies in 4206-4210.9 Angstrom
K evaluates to 53.9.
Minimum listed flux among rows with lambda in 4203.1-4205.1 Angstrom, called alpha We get 54.92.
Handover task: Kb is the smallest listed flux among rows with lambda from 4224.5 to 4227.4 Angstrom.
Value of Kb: 54.07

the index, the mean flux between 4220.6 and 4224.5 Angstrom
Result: 60.3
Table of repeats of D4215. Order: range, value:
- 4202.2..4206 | 55.9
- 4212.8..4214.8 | 59.9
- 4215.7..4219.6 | 58.3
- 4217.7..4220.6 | 58.8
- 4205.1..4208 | 55.4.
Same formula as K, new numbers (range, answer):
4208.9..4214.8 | 55.78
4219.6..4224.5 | 59.74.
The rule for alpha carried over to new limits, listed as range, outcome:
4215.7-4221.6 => 54.94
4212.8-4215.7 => 59.08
